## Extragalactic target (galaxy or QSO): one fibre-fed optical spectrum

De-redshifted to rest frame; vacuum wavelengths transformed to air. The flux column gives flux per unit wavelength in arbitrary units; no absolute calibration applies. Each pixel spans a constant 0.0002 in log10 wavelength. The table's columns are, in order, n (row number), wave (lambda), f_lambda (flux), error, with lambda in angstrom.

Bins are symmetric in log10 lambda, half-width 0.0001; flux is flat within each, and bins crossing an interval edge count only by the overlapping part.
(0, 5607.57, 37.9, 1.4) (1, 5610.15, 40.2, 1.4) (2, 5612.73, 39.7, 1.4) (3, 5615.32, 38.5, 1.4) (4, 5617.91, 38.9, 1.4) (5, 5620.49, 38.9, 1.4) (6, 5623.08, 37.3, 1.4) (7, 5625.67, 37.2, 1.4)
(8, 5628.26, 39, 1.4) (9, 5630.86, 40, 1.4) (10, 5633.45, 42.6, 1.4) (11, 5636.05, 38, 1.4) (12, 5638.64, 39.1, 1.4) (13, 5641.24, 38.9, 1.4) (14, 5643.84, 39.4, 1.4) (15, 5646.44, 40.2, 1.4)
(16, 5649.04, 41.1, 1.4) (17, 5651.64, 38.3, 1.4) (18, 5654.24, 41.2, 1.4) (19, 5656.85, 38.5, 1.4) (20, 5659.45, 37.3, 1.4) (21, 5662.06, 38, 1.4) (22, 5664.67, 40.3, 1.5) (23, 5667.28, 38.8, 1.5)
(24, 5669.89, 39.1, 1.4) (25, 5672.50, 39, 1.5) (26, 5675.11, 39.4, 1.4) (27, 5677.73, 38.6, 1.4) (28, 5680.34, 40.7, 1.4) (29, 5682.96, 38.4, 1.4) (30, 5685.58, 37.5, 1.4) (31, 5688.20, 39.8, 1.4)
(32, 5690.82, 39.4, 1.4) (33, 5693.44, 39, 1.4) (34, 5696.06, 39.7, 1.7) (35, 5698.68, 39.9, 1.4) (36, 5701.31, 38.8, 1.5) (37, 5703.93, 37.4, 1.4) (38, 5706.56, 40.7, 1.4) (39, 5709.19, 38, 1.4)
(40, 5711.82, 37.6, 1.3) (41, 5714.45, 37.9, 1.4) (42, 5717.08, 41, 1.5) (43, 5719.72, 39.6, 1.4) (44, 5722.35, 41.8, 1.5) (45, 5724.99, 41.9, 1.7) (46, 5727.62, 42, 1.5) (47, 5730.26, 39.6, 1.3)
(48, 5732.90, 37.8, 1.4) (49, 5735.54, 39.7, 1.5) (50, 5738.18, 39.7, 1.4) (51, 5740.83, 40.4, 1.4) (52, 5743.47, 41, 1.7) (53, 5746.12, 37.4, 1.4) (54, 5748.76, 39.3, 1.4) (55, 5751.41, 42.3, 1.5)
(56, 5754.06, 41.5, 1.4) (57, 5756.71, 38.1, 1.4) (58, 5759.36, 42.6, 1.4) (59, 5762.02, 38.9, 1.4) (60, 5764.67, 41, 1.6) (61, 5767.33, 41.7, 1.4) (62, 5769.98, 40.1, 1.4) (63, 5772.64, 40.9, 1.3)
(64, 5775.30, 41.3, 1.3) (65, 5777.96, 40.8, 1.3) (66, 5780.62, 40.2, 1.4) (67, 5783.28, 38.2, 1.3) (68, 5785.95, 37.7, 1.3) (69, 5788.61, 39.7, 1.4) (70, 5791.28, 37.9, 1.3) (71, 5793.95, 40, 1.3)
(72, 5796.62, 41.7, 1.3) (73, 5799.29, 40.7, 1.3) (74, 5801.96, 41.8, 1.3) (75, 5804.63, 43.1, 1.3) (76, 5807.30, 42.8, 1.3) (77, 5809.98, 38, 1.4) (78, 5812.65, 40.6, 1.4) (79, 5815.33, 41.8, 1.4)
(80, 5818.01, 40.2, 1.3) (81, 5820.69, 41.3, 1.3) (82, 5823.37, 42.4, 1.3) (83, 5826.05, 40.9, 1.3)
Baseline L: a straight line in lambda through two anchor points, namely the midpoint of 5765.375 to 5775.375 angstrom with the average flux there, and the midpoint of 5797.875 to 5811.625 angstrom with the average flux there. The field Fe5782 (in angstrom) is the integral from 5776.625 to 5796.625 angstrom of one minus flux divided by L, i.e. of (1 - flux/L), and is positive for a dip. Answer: 0.8 angstrom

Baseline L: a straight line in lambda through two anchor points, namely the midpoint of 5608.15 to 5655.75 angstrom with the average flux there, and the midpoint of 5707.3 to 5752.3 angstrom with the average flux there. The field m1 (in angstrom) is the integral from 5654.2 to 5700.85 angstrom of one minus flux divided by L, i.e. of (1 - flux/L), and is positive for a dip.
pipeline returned 0.6 angstrom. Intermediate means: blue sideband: 39.3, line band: 39.1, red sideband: 39.8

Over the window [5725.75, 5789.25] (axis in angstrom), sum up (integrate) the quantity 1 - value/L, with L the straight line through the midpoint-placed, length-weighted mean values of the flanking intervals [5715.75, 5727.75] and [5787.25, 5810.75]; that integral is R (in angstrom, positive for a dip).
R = 1.3 angstrom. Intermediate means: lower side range 41.2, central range 40.1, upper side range 40.7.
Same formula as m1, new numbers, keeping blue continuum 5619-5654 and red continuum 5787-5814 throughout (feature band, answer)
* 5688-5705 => 0.3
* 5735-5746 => 0.1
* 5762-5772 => -0.1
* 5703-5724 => 0.3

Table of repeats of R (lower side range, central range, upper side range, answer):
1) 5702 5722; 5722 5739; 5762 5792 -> -0.43 angstrom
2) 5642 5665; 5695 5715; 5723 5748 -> 0.49 angstrom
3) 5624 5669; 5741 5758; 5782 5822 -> 0.01 angstrom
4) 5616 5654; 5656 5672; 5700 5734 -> 0.27 angstrom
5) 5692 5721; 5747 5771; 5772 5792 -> -0.69 angstrom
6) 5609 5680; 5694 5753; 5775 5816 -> 0.14 angstrom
